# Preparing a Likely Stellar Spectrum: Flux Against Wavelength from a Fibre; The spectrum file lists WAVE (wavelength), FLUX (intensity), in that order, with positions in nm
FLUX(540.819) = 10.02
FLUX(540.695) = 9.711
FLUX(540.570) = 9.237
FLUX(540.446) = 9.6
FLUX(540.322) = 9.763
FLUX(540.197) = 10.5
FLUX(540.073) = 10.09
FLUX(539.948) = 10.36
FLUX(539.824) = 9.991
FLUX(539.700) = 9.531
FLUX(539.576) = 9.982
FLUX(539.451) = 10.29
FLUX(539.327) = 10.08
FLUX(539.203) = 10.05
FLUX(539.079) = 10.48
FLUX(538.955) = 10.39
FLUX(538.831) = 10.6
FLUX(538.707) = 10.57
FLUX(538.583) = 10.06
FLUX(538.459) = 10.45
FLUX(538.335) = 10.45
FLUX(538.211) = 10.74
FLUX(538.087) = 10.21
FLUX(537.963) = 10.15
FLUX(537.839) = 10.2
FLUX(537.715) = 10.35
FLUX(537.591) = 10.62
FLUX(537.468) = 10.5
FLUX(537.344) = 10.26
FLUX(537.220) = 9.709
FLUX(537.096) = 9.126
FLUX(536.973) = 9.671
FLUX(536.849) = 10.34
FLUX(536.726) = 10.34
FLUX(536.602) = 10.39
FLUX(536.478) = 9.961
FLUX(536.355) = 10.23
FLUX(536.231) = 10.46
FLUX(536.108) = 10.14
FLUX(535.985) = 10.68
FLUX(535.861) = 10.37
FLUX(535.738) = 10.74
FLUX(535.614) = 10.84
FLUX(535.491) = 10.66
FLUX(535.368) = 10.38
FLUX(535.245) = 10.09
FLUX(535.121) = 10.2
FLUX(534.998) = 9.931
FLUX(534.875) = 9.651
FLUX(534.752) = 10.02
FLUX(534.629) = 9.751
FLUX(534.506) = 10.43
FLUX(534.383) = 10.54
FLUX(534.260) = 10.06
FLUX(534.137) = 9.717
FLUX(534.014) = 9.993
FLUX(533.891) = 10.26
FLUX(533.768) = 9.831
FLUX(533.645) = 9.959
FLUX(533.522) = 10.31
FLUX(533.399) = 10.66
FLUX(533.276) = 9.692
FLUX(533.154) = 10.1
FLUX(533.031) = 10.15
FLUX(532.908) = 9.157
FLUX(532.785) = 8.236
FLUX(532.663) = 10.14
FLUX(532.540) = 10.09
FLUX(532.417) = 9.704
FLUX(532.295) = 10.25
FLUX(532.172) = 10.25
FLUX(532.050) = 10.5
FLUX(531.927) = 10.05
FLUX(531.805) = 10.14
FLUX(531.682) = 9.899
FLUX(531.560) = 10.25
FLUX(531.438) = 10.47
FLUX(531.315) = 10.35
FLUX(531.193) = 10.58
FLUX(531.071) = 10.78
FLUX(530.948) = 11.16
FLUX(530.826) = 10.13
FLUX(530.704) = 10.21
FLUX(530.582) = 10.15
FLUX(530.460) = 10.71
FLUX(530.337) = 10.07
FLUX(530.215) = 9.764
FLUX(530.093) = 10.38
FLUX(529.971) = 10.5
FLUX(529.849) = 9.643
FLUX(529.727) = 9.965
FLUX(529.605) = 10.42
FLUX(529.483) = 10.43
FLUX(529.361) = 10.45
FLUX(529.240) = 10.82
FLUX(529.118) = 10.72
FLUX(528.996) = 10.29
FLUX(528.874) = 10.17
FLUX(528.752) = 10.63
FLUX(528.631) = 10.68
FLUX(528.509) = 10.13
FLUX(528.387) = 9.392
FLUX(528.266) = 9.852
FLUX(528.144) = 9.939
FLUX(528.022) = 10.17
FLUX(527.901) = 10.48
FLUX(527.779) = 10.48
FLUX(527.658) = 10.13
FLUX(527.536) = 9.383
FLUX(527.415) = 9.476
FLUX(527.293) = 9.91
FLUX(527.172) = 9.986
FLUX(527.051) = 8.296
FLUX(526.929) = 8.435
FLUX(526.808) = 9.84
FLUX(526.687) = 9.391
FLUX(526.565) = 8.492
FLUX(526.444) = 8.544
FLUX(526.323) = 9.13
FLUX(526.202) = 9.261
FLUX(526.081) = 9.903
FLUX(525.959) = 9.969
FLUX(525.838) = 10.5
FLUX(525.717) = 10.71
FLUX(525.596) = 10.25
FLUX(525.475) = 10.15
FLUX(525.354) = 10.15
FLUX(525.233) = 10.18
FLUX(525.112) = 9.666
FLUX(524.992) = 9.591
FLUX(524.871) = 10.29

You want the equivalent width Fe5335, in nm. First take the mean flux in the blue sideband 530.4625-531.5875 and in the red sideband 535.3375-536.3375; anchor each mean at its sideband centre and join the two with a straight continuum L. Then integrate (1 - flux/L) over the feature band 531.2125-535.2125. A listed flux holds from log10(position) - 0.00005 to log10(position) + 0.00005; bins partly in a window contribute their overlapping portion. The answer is 0.18 nm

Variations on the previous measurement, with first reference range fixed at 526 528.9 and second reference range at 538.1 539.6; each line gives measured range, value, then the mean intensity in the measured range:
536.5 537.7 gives 0.016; 10.1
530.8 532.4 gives -0.071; 10.4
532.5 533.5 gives 0.021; 9.79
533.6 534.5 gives -0.001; 10.1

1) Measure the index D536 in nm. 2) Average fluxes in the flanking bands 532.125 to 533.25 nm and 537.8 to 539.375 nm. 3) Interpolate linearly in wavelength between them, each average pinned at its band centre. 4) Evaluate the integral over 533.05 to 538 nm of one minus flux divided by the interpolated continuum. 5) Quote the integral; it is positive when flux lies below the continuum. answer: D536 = -0.07 nm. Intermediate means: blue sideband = 9.78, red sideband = 10.3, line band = 10.2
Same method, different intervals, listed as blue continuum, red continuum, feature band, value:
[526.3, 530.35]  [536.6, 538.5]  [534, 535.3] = 0.01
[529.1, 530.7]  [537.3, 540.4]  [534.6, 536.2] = 0.00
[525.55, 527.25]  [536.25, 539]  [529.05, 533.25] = -0.17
